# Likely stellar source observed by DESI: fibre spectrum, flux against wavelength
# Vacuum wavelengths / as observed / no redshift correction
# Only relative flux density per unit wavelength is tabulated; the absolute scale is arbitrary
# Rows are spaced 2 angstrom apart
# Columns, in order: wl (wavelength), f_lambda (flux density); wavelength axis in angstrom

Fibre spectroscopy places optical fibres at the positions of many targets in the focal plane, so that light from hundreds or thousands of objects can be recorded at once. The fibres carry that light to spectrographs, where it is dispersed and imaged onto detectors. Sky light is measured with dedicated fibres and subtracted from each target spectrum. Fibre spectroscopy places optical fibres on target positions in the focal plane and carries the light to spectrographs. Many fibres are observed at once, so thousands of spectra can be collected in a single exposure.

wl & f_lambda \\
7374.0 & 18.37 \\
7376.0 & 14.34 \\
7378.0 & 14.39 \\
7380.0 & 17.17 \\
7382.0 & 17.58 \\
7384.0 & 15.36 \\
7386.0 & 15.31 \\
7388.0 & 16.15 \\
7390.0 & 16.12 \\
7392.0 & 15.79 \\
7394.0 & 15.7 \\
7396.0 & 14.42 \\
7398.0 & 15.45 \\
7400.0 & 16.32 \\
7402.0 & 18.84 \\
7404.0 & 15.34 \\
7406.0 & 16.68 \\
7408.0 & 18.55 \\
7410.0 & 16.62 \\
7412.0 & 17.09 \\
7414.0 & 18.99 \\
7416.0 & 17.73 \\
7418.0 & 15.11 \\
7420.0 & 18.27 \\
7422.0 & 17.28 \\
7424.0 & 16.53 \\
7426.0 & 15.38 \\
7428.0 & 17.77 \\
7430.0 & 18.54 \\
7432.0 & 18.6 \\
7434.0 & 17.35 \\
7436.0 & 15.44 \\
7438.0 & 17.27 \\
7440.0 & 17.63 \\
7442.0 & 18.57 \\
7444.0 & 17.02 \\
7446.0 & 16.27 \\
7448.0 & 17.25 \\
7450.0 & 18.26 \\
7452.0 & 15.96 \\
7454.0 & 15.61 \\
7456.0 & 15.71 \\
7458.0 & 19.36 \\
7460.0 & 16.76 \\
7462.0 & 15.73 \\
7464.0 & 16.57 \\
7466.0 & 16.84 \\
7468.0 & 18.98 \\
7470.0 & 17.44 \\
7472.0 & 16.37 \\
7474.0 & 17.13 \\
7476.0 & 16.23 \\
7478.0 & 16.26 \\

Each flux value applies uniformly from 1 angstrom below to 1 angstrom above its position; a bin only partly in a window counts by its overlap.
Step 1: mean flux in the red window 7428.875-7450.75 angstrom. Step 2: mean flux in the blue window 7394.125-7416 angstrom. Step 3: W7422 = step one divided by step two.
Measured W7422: 1.04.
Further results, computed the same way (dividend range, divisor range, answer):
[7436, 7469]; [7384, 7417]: 1.03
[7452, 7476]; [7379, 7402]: 1.05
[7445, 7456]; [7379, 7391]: 1.02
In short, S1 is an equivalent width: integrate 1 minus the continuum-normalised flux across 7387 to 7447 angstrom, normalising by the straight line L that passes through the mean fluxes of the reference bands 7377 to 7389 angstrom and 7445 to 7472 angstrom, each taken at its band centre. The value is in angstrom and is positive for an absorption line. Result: -1.7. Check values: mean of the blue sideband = 16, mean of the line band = 16.9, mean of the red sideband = 17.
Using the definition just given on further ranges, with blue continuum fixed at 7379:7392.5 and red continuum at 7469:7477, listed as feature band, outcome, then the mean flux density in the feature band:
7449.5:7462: -0.1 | 16.8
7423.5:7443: -0.9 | 17.3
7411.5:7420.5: -0.5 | 17.4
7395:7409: -0.2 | 16.5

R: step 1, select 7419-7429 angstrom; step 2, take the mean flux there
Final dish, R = 17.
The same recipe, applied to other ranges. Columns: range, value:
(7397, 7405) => 16.5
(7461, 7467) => 16.4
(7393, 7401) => 15.5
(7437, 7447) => 17.4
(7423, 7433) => 17.4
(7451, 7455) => 15.8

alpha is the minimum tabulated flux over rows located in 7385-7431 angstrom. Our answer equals 14.42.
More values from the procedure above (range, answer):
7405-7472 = 15.11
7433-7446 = 15.44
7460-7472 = 15.73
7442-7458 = 15.61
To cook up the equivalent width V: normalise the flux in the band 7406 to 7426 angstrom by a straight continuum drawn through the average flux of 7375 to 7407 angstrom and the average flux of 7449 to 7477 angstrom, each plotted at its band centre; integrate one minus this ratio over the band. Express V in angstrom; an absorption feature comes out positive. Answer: -1.2 angstrom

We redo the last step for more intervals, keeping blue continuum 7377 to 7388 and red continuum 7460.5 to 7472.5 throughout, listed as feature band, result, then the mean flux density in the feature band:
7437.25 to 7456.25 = -0.27 angstrom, 17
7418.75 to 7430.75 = -0.53 angstrom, 17.2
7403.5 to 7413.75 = -0.49 angstrom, 17.1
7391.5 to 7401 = 0.37 angstrom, 15.5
